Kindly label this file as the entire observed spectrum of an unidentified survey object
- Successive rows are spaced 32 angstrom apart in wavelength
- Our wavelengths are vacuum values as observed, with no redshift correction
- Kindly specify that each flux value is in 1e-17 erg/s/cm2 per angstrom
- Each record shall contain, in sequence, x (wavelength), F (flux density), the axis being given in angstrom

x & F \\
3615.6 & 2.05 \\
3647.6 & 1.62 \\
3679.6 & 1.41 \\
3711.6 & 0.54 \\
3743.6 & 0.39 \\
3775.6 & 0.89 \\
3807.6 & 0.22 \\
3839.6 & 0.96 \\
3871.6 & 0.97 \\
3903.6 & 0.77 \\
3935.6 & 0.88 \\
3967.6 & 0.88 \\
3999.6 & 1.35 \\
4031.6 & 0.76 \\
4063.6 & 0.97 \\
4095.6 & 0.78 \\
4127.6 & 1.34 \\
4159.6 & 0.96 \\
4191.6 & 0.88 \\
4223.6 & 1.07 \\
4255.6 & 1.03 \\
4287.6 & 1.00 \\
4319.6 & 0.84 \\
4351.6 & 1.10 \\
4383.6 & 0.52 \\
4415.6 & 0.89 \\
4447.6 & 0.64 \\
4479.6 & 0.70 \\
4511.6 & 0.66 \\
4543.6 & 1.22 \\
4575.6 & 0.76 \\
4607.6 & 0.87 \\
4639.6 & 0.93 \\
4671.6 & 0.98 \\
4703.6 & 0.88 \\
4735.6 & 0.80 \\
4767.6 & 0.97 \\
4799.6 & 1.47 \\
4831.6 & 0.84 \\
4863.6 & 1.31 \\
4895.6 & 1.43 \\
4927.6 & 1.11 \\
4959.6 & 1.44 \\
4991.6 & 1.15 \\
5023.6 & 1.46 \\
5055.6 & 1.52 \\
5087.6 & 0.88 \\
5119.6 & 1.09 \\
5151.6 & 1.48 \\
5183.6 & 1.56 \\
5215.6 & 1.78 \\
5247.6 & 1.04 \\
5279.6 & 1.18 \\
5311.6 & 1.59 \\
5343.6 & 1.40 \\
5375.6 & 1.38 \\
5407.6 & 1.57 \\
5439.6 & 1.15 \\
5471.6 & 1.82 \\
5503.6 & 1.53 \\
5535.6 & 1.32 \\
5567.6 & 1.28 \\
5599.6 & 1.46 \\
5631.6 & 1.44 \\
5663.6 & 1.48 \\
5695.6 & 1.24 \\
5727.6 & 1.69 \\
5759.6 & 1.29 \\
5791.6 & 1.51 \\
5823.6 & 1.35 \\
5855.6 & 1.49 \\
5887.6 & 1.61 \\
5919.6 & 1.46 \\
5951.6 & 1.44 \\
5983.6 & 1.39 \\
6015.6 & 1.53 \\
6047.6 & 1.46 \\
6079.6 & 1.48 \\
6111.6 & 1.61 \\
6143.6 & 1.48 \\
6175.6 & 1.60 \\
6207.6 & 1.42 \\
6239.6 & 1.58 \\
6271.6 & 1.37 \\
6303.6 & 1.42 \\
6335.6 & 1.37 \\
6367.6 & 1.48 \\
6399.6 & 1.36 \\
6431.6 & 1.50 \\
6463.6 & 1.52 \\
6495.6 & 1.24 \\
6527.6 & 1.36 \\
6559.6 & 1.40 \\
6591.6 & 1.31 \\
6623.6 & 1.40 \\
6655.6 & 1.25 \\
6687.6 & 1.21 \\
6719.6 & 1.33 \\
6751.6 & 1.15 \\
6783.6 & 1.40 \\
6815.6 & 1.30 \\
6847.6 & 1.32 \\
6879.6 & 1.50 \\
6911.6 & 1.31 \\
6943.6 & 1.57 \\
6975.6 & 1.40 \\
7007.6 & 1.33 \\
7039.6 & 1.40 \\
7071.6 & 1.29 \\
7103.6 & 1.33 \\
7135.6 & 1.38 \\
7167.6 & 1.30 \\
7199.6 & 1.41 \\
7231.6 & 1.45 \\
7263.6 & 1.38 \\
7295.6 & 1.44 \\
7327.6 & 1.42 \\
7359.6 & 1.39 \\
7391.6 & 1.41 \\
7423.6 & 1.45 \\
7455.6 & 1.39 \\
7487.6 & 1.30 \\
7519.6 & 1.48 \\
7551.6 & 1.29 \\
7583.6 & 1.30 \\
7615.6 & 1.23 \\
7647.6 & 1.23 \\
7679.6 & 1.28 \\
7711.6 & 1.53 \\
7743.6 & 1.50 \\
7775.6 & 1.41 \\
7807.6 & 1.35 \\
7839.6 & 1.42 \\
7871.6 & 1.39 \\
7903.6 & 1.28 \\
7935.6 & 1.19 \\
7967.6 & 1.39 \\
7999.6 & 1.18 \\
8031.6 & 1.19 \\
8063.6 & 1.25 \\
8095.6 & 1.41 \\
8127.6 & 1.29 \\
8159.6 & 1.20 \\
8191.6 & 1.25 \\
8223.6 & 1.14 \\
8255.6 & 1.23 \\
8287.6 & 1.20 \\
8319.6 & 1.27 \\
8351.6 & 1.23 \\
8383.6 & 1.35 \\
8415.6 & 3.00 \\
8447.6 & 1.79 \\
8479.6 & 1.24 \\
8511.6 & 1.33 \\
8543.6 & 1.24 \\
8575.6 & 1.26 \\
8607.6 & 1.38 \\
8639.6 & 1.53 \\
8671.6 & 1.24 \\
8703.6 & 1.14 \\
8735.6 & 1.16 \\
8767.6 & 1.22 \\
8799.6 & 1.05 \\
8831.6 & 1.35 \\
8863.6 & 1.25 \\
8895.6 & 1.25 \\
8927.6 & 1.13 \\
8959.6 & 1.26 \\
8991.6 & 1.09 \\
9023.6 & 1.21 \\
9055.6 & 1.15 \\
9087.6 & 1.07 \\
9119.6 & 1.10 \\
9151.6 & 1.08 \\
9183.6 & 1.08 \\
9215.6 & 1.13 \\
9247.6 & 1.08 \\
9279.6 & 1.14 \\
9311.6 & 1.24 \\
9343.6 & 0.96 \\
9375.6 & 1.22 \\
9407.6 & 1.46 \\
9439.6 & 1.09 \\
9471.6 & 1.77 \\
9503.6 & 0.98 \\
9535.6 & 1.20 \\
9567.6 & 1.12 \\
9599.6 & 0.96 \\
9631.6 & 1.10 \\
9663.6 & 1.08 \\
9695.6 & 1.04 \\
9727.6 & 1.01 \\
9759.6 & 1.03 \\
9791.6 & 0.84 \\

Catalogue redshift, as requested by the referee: 0.28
